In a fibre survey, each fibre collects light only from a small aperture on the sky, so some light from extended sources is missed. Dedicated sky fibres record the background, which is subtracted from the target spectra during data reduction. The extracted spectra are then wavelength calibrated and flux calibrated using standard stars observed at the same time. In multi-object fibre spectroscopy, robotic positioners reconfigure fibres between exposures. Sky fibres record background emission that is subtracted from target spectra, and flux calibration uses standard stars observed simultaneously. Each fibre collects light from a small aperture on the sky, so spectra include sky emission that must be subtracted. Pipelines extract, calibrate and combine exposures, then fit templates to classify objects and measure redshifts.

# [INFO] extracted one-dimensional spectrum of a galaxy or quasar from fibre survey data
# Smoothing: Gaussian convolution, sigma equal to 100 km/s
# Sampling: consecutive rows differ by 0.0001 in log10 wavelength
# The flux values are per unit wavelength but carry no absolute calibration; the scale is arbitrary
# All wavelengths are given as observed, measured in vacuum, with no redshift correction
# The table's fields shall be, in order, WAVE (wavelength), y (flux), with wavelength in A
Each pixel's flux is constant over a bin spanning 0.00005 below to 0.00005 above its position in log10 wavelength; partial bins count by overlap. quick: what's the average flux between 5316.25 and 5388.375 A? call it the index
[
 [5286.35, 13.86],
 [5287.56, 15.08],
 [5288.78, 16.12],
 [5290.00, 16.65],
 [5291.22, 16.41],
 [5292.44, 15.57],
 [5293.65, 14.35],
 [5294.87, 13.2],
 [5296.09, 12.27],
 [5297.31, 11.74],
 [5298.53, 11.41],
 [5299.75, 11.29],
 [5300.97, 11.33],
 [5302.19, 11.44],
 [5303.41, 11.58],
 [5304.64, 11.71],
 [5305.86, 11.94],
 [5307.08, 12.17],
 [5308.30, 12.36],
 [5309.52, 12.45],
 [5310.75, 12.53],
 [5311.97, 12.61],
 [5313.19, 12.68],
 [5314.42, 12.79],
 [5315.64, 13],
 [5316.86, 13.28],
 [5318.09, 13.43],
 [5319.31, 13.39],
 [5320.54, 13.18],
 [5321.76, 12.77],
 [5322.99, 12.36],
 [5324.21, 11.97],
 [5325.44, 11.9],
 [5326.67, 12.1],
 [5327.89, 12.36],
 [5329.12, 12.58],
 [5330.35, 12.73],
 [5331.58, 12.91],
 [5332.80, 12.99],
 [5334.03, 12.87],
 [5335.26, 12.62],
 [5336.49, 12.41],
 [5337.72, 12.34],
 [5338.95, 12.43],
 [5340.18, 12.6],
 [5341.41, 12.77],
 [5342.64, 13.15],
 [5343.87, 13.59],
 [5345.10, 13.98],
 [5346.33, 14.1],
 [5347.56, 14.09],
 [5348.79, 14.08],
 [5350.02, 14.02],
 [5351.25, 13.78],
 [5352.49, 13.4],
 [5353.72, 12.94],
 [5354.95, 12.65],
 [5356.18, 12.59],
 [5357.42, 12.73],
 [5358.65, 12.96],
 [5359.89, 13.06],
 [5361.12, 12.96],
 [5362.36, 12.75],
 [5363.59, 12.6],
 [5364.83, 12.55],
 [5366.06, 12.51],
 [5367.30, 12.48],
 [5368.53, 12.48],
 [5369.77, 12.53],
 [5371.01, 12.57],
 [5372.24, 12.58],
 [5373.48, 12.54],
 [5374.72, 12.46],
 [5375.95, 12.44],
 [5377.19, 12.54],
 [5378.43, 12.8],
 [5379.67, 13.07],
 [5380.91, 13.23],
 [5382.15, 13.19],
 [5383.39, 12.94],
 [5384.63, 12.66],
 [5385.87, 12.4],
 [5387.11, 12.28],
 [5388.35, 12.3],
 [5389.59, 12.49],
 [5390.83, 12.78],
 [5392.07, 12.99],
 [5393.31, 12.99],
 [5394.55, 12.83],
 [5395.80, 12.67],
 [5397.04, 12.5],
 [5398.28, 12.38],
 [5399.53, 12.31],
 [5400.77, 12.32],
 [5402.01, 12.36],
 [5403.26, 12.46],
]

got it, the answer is 12.9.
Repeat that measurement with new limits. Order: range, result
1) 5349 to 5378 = 12.8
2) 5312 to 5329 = 12.7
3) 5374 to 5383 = 12.8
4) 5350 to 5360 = 13.1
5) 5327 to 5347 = 12.9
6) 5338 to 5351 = 13.5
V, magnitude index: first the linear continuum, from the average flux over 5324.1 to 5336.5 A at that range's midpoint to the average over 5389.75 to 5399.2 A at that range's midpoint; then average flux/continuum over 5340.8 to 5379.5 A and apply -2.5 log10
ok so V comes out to -0.03 mag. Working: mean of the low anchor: 12.5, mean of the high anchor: 12.7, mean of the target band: 13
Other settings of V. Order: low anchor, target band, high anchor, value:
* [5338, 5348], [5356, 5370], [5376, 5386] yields 0.03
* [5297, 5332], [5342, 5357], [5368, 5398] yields -0.08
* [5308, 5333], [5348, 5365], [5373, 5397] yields -0.03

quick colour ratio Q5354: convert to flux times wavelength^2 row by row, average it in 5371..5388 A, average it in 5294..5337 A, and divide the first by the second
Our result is 1.05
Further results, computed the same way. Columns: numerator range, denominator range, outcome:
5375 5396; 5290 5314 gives 1.04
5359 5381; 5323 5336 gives 1.03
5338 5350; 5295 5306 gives 1.17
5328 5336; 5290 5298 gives 0.92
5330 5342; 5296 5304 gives 1.11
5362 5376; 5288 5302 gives 0.95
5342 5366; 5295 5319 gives 1.10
